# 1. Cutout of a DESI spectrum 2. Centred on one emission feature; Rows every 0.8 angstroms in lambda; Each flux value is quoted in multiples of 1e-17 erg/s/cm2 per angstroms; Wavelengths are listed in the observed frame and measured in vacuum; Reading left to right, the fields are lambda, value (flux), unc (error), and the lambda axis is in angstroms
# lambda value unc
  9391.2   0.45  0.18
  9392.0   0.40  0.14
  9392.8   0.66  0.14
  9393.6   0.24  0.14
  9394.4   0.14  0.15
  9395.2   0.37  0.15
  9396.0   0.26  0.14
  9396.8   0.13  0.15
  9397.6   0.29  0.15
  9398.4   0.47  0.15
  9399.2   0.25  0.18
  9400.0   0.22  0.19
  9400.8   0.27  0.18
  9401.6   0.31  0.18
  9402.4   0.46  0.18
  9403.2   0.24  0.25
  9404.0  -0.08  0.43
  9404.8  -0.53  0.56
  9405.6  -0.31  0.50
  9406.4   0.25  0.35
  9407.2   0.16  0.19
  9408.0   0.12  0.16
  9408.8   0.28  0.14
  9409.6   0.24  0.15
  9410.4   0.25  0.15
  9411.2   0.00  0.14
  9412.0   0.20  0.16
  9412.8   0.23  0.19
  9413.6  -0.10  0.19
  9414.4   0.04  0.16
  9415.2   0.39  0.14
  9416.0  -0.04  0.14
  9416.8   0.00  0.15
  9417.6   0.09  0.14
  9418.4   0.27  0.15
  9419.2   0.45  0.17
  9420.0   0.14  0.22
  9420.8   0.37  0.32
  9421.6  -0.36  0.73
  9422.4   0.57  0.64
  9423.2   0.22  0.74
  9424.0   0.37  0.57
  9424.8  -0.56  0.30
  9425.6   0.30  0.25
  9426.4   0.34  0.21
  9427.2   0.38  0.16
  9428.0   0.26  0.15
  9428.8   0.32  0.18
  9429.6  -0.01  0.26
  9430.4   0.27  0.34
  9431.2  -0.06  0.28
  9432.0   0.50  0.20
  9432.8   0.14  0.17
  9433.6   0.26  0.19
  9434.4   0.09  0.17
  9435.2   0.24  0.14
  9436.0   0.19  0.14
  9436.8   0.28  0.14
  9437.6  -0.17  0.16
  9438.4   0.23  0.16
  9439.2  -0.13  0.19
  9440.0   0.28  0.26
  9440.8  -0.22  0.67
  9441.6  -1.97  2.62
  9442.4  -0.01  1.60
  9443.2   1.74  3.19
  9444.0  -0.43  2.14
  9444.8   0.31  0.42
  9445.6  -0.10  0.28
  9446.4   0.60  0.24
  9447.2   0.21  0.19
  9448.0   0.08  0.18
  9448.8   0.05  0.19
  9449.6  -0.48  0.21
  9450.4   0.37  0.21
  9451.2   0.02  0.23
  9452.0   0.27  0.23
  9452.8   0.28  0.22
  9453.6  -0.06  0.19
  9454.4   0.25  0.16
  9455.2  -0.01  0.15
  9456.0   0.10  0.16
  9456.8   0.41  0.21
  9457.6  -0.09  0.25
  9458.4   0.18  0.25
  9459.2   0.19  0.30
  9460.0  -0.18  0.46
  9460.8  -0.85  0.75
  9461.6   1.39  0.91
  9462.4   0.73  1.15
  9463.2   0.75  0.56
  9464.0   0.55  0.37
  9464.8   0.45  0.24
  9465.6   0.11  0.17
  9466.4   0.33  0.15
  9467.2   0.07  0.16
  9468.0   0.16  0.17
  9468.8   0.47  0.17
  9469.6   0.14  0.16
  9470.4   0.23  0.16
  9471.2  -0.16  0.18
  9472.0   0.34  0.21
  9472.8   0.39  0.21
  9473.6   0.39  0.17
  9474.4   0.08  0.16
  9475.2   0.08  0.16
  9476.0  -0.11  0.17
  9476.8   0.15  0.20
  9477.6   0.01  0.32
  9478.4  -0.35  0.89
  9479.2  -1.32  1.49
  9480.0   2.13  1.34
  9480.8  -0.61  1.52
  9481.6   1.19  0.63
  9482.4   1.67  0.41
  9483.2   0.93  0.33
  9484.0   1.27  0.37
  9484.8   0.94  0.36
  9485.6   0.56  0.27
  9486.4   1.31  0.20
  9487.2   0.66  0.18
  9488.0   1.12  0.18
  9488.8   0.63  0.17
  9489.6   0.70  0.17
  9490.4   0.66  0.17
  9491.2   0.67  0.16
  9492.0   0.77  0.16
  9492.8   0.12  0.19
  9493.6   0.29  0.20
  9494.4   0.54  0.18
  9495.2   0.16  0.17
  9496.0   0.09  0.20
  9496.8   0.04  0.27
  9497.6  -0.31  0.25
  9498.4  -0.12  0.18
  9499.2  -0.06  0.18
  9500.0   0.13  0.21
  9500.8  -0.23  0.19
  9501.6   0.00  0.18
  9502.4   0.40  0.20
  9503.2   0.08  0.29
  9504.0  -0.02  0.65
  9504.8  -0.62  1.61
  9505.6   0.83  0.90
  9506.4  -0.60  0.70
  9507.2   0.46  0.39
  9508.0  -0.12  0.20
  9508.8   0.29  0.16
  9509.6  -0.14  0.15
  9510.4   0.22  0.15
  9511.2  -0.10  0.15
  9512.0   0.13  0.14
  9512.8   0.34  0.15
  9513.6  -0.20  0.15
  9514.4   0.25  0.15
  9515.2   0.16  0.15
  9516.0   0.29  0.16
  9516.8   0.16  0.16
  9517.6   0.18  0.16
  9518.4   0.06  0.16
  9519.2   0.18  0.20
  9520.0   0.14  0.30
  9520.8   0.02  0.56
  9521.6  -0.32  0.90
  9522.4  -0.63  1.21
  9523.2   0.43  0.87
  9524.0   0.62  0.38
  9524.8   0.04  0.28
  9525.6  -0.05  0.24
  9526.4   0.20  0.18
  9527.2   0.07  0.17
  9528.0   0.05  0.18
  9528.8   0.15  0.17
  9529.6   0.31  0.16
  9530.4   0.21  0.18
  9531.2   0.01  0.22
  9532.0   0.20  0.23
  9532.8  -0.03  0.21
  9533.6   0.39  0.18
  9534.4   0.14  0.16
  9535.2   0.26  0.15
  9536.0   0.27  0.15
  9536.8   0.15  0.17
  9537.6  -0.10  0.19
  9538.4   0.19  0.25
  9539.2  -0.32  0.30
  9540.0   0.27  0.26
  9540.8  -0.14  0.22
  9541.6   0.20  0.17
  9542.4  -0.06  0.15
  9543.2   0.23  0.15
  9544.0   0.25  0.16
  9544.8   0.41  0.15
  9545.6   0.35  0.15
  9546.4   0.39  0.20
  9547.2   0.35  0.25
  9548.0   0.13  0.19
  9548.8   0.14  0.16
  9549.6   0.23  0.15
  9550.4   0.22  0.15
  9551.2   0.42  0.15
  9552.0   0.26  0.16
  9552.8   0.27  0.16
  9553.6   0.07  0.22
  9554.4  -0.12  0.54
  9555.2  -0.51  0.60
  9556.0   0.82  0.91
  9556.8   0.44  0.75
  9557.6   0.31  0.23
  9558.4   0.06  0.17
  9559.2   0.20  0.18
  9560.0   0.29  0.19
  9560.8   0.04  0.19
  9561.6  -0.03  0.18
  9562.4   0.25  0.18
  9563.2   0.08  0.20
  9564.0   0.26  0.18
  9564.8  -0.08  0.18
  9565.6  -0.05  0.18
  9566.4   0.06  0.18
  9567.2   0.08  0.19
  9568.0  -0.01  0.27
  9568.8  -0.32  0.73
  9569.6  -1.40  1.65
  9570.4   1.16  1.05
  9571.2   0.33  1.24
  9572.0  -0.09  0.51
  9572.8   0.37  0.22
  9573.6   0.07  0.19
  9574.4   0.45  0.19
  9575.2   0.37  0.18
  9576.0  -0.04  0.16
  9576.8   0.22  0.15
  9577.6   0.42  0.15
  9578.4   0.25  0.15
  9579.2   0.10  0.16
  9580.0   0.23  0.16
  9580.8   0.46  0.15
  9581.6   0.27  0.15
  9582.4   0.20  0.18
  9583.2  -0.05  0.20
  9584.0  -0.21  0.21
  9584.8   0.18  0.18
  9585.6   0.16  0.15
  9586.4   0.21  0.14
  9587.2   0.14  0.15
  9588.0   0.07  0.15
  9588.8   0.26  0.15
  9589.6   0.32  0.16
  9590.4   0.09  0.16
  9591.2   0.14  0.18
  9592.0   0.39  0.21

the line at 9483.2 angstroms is [O III]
